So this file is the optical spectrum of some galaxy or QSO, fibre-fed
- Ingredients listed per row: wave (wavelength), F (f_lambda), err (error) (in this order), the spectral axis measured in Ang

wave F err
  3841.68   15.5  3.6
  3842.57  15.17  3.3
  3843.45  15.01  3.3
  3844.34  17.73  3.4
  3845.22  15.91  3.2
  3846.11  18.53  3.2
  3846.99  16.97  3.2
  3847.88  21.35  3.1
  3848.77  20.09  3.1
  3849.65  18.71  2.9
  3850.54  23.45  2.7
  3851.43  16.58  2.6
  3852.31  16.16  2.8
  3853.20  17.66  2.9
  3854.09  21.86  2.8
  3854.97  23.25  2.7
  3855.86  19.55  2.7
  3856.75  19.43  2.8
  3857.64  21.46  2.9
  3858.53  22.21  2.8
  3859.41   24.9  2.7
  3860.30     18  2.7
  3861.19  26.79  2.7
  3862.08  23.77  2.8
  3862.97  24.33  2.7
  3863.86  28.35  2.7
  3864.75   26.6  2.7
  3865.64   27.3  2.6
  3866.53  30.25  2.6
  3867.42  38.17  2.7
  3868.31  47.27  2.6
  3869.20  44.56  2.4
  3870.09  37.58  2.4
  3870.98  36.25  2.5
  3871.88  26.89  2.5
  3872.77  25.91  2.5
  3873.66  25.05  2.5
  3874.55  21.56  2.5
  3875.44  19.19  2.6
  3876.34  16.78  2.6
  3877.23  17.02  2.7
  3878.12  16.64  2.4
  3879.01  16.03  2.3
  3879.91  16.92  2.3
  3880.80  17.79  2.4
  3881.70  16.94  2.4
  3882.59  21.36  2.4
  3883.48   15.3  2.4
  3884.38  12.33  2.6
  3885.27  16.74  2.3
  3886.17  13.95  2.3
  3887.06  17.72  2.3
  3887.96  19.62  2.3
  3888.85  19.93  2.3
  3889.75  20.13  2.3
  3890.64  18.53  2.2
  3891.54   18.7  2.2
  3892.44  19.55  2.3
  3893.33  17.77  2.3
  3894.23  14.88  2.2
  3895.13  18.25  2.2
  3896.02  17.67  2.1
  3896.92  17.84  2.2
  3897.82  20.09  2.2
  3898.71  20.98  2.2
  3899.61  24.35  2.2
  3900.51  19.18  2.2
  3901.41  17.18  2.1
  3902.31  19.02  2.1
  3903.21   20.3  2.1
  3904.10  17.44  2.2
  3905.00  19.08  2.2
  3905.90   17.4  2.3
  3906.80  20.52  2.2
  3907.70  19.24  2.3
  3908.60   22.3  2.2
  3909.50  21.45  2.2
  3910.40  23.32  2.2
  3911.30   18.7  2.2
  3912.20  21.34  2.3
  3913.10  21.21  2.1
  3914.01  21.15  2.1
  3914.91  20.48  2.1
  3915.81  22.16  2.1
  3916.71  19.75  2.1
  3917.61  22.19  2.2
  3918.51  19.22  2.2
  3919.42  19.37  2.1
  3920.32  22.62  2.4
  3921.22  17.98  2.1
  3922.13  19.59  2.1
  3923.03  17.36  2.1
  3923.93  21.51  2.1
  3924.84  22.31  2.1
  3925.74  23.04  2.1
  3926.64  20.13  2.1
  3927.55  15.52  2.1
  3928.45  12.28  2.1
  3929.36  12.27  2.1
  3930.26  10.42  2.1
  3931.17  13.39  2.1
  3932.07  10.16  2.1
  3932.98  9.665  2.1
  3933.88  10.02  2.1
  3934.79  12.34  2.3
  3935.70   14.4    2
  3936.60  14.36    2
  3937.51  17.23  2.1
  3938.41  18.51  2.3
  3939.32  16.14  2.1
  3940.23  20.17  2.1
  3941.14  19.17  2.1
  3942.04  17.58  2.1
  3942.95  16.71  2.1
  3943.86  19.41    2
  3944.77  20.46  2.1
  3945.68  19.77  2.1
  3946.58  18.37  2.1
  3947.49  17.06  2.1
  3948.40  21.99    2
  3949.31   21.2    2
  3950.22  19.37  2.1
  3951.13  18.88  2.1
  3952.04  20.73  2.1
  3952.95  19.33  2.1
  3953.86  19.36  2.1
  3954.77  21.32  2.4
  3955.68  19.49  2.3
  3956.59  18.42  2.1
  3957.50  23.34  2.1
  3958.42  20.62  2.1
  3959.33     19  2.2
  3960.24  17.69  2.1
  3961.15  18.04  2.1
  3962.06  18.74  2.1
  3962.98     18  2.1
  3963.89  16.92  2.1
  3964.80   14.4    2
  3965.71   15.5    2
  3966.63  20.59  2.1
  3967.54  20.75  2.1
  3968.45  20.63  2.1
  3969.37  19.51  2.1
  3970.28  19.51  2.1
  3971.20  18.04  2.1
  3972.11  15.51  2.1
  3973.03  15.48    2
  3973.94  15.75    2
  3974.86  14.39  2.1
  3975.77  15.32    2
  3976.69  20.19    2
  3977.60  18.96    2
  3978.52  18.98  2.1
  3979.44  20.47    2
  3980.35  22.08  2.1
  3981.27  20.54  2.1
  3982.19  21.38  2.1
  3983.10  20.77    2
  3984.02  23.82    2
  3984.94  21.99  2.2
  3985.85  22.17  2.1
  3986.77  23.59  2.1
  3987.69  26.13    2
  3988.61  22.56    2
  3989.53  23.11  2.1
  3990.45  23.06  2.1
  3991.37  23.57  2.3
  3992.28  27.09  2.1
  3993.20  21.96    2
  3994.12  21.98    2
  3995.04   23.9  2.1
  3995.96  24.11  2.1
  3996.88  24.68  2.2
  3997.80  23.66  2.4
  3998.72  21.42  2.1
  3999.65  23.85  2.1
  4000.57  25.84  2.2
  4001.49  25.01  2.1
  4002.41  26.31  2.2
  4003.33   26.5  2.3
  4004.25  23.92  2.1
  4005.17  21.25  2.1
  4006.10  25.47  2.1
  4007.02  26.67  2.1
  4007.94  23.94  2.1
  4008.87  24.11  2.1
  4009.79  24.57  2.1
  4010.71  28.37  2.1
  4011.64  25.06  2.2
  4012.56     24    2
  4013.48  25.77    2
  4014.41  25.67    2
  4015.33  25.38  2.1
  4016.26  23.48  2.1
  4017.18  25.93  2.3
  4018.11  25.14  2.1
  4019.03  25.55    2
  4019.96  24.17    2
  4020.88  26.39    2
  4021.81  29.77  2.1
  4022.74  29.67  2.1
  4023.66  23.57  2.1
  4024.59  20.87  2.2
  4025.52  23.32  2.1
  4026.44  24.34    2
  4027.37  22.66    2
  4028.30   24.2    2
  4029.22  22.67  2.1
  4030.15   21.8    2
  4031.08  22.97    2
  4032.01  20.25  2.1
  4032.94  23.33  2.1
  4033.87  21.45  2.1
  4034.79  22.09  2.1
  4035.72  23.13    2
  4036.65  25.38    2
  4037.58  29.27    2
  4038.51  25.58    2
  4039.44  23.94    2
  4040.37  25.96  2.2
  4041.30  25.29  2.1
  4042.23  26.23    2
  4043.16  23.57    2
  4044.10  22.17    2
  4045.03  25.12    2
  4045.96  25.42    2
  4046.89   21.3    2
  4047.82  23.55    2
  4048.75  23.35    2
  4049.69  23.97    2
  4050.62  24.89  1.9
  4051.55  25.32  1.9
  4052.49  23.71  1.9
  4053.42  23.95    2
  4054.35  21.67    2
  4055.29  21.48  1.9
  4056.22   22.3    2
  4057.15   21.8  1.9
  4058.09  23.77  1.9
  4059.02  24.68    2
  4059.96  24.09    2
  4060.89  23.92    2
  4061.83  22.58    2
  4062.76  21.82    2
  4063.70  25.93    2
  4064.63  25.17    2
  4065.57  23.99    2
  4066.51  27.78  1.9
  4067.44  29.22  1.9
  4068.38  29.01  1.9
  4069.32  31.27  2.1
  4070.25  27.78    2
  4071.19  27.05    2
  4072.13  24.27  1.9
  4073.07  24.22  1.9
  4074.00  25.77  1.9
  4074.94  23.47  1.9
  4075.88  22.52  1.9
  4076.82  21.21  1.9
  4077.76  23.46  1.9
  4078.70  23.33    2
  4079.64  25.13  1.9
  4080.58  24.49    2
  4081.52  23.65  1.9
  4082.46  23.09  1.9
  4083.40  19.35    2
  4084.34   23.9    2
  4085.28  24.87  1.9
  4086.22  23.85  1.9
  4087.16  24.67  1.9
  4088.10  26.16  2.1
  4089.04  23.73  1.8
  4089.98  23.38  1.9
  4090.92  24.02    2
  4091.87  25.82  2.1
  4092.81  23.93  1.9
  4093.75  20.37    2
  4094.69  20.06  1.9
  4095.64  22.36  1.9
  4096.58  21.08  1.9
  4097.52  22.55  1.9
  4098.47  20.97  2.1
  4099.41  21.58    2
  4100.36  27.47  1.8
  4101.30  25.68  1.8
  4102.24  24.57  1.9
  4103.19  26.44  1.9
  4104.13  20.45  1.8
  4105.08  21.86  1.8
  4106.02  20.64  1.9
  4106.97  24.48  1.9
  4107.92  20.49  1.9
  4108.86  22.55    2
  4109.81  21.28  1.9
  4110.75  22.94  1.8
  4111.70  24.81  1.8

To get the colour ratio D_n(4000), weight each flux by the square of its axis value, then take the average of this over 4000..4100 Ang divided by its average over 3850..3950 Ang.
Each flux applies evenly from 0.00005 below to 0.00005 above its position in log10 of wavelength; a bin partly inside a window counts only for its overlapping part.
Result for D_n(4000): 1.30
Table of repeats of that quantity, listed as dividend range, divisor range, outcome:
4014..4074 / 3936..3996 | 1.29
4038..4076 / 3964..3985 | 1.36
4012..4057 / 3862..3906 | 1.19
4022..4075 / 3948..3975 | 1.36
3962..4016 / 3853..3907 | 1.06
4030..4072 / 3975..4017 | 1.07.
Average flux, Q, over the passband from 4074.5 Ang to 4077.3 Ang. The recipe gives 22.4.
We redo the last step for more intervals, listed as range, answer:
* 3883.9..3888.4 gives 16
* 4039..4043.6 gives 25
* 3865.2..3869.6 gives 37.5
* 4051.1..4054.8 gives 23.7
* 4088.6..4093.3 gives 24.2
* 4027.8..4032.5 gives 22.4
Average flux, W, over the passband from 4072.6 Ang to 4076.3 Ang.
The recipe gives 24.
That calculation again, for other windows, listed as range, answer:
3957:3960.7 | 20.1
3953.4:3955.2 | 20.3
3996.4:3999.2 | 23.2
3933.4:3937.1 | 12.8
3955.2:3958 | 20.4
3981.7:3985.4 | 22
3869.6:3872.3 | 33.7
